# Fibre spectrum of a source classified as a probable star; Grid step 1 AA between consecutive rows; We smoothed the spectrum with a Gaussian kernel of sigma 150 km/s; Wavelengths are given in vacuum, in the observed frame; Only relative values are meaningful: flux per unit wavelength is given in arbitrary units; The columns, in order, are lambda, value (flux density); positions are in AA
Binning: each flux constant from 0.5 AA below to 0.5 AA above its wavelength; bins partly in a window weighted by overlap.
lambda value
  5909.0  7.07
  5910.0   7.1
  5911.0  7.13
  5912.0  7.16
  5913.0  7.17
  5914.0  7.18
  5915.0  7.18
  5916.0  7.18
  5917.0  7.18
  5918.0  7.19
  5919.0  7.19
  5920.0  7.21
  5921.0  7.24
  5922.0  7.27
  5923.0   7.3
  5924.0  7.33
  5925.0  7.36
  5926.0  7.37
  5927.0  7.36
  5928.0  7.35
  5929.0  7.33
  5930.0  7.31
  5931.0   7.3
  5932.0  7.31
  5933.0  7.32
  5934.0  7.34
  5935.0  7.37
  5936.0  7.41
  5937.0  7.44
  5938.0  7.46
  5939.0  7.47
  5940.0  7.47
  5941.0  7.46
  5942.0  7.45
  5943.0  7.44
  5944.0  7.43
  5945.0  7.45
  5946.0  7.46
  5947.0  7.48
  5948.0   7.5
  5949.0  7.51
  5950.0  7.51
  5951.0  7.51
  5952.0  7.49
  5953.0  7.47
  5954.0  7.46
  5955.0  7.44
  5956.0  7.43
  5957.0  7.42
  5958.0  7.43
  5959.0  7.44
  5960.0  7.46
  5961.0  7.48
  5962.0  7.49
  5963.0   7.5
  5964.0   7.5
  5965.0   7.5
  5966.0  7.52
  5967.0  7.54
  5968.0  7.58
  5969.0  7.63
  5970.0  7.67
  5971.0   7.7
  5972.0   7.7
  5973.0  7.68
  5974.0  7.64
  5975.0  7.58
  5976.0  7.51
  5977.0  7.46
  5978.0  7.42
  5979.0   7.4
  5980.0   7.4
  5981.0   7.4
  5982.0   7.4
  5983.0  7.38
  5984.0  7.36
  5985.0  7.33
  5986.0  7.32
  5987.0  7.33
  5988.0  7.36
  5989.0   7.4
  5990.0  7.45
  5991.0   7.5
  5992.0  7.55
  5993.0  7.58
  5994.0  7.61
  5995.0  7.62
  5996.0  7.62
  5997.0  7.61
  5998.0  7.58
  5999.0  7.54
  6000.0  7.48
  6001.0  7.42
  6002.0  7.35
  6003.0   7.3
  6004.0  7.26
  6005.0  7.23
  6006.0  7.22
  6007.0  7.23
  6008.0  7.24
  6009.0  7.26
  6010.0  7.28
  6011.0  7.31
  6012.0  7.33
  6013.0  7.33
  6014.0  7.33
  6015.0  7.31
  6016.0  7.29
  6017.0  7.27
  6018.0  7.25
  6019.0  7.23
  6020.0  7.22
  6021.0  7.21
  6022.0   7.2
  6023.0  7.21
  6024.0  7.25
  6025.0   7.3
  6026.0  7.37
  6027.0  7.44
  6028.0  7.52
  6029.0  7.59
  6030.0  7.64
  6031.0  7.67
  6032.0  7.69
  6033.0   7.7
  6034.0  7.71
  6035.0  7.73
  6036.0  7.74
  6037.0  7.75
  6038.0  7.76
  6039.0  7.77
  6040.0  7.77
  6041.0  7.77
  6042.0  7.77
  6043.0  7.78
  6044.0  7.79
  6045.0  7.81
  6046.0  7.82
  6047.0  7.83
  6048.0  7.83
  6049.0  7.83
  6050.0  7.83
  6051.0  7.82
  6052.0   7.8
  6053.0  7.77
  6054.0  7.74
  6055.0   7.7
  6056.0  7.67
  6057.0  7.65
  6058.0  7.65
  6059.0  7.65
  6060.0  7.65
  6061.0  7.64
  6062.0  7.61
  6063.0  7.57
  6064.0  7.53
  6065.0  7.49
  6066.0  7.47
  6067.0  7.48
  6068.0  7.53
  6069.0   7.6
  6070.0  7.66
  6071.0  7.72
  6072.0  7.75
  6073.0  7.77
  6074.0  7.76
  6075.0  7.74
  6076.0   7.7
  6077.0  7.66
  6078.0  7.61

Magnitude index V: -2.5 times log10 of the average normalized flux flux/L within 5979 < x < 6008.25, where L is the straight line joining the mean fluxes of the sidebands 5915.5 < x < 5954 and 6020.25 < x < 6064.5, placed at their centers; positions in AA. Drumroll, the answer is 0.02 mag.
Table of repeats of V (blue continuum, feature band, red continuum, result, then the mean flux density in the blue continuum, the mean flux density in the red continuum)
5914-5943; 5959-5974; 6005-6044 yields -0.03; 7.33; 7.46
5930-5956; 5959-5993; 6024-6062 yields 0.00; 7.44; 7.69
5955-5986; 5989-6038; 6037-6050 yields 0.03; 7.49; 7.79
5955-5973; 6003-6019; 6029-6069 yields 0.05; 7.53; 7.7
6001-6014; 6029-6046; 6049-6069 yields -0.03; 7.29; 7.65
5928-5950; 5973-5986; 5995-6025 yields -0.01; 7.42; 7.33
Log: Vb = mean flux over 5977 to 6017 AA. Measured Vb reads 7.39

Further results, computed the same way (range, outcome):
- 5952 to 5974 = 7.53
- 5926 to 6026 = 7.42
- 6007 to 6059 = 7.56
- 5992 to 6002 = 7.55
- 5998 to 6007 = 7.36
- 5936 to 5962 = 7.46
